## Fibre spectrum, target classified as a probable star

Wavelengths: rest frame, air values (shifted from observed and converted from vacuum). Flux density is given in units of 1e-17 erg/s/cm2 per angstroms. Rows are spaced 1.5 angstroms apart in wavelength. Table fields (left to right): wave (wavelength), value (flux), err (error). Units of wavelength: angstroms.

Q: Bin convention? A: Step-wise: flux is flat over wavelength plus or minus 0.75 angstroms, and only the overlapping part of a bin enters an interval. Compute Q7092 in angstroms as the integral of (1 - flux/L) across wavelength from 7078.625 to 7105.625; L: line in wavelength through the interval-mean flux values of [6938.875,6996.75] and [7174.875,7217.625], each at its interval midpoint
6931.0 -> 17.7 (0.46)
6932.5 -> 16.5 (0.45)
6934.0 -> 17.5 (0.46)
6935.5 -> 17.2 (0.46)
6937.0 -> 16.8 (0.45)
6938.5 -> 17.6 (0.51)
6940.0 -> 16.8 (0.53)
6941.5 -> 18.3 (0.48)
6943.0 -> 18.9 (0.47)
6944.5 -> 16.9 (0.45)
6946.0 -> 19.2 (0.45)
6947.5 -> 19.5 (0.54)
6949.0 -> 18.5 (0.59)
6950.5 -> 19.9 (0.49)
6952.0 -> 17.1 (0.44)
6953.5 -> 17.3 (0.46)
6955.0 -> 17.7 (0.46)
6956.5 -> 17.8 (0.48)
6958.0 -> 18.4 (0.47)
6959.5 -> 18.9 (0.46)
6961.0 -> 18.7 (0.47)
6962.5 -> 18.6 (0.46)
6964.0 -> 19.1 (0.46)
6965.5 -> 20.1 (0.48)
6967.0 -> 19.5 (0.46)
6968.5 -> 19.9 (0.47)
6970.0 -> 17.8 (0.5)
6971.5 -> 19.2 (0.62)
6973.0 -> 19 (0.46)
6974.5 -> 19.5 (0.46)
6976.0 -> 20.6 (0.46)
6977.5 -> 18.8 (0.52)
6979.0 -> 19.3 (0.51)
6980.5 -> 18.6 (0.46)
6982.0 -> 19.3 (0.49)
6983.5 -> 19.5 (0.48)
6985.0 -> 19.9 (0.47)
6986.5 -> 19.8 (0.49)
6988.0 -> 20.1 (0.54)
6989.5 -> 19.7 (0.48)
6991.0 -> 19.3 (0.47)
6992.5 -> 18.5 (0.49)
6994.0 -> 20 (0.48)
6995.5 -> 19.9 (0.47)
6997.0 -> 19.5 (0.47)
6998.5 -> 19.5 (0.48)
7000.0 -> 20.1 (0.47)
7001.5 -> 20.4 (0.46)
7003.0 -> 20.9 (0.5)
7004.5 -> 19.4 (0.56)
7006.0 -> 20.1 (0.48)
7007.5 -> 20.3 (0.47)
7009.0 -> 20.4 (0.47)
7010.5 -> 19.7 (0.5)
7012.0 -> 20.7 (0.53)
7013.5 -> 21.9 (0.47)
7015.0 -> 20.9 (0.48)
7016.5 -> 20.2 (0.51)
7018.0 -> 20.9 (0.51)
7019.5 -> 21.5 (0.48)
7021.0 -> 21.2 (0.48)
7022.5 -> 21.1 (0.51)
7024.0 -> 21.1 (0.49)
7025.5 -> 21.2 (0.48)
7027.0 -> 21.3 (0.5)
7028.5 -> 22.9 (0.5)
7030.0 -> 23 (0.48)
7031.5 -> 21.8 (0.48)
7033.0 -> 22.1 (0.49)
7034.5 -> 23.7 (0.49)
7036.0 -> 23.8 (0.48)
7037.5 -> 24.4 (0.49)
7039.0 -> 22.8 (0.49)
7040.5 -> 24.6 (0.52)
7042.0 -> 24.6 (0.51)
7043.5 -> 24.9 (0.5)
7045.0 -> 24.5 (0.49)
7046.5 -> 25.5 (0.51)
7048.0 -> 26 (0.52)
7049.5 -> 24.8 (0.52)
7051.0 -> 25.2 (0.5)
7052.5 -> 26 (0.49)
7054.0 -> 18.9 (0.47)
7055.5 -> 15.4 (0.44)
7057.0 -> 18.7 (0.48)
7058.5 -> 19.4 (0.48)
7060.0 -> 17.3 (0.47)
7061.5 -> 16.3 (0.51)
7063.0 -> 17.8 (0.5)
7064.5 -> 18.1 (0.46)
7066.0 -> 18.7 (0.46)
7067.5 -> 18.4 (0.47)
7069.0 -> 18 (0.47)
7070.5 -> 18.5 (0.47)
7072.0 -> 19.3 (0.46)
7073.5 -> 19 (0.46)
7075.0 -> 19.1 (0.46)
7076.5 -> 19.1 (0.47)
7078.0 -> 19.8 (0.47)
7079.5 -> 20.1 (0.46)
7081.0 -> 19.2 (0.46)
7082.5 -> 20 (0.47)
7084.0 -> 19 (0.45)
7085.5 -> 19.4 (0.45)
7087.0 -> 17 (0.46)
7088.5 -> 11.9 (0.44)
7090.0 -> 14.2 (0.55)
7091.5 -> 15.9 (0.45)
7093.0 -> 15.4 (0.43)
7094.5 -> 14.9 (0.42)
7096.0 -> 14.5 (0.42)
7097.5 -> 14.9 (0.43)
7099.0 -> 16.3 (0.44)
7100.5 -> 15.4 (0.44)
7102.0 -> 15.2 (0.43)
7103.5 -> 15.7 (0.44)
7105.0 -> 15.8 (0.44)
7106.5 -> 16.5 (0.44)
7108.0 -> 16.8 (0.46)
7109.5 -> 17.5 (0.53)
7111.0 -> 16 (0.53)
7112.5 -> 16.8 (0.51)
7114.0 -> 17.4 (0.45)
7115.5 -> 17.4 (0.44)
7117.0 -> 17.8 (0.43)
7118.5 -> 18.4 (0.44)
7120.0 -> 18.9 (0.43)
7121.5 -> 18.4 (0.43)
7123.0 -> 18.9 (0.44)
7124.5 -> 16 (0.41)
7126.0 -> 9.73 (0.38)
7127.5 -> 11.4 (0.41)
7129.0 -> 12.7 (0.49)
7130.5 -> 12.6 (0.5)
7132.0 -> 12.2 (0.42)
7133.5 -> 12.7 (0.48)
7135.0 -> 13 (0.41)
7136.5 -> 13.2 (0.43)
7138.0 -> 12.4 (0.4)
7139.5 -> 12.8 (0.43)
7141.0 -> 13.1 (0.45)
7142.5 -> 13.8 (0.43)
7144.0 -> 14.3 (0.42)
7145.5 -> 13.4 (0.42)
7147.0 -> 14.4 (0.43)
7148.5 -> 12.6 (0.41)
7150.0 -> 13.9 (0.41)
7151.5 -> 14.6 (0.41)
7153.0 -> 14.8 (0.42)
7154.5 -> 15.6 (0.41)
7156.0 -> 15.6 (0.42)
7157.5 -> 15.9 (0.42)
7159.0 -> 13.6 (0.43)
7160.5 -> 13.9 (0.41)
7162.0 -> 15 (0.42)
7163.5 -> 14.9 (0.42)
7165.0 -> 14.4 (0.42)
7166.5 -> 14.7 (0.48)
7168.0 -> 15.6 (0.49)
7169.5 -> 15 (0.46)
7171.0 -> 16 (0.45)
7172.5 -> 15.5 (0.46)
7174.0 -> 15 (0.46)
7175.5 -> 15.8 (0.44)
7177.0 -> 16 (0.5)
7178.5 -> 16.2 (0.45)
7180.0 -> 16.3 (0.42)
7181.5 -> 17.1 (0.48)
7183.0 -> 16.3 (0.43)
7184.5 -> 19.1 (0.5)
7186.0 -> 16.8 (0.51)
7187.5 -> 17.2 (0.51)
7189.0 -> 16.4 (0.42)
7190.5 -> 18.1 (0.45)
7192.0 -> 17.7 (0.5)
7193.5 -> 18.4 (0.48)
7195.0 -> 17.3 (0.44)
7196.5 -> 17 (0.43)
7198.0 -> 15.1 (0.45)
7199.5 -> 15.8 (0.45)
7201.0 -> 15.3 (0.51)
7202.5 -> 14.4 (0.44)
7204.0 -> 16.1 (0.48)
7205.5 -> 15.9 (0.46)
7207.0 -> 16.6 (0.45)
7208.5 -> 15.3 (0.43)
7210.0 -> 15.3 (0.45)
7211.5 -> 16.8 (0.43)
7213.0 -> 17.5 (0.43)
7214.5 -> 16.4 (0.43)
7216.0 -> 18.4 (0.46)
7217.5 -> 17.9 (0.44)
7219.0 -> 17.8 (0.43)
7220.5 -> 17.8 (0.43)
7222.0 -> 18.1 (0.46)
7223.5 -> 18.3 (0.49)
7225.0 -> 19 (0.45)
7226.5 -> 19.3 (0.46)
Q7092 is 1.97 angstroms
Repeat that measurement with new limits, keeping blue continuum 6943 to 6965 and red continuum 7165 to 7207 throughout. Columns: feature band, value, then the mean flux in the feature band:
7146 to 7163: 2.1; 14.5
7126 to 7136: 2.7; 12.2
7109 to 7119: -0.2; 17.3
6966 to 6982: -0.9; 19.2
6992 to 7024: -4.4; 20.4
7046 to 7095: -4.5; 19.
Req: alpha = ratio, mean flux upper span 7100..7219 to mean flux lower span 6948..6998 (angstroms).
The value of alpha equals 0.8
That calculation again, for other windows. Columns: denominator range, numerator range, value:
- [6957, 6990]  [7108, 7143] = 0.78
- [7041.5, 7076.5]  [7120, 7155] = 0.67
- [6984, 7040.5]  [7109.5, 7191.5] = 0.73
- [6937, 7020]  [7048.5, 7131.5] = 0.90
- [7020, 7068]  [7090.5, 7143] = 0.70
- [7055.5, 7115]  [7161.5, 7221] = 0.95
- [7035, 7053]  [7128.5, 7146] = 0.53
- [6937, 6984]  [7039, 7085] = 1.10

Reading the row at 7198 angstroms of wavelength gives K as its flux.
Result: 15.1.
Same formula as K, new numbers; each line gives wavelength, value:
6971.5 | 19.2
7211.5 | 16.8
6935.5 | 17.2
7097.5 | 14.9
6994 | 20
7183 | 16.3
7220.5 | 17.8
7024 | 21.1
